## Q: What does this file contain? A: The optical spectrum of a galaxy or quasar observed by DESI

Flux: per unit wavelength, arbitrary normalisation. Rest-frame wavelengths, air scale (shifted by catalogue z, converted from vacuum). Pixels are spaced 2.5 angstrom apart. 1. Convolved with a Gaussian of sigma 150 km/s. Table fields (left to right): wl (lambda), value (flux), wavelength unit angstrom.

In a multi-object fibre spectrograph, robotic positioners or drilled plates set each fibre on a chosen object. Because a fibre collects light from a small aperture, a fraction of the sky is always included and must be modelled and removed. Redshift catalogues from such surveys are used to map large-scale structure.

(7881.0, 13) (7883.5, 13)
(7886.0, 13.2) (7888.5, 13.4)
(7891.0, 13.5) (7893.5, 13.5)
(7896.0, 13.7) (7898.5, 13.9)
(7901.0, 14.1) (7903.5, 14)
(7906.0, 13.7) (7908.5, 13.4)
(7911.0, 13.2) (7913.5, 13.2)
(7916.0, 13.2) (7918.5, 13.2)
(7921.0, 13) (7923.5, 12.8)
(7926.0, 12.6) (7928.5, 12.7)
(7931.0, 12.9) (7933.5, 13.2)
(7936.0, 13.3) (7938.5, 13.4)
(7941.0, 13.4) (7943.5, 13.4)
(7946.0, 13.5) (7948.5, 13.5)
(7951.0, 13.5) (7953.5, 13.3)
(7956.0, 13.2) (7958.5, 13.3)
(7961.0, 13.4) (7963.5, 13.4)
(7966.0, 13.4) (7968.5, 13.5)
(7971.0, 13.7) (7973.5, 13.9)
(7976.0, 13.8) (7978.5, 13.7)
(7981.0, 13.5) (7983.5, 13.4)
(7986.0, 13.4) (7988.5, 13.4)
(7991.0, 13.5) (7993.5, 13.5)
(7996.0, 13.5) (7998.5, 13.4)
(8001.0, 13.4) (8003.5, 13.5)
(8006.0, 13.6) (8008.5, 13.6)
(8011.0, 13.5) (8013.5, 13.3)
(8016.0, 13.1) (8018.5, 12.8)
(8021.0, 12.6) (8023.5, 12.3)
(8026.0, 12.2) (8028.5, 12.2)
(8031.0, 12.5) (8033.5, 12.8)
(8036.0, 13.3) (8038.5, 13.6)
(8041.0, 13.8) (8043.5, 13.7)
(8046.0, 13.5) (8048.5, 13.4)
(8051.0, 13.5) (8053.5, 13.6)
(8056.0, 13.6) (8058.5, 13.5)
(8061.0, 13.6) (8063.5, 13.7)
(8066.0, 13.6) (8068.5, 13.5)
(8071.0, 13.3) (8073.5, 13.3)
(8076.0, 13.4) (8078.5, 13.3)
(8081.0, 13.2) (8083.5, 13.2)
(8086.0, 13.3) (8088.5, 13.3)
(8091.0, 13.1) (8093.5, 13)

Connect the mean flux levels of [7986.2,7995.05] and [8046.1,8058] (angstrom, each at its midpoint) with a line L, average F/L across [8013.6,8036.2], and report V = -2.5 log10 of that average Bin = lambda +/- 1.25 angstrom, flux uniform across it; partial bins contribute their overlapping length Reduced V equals 0.070 mag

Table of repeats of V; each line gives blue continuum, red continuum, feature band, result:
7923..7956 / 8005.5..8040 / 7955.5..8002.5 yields -0.03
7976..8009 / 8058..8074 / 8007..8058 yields 0.03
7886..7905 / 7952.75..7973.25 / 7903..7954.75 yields 0.03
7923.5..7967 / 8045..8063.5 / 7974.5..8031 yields 0.01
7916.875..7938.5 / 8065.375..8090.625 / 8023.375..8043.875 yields 0.02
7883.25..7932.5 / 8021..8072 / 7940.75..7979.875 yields -0.02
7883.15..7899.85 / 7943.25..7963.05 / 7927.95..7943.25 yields 0.02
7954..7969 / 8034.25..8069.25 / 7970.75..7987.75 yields -0.02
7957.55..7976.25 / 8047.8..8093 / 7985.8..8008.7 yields 0.00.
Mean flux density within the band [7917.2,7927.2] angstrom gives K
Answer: 12.9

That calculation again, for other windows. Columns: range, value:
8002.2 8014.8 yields 13.5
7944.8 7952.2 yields 13.5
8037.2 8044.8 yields 13.7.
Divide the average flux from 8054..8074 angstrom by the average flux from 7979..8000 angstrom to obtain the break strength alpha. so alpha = 1.00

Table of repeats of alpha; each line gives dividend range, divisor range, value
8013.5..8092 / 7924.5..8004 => 0.99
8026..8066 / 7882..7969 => 1.00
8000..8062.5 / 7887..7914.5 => 0.97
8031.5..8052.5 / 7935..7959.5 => 1.00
